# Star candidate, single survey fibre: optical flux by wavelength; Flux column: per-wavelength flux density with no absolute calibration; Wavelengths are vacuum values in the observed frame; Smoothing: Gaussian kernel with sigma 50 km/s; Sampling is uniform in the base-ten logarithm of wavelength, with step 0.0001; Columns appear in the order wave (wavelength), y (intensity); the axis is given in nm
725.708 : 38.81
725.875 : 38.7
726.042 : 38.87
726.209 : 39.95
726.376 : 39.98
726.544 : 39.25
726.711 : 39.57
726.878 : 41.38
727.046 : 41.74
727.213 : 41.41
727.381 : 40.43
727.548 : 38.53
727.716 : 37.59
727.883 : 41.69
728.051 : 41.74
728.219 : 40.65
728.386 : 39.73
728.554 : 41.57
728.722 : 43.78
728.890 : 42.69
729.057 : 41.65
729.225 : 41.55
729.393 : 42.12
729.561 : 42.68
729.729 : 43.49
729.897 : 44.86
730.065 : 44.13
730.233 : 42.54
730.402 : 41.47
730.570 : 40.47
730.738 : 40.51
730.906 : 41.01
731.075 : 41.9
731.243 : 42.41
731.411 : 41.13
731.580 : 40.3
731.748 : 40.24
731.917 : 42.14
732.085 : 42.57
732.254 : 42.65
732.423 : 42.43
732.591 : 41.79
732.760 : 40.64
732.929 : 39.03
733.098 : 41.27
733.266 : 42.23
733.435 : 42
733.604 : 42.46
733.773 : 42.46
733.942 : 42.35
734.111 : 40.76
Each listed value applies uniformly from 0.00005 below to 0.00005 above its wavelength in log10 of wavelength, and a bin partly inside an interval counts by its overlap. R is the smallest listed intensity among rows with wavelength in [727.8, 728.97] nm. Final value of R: 39.73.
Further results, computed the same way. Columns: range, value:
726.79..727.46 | 40.43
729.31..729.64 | 42.12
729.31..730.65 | 40.47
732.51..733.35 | 39.03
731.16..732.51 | 40.24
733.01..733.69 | 41.27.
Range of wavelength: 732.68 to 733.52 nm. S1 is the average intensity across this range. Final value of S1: 41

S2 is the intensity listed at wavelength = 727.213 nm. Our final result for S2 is 41.41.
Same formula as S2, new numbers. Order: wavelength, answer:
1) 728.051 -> 41.74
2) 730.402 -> 41.47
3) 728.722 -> 43.78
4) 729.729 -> 43.49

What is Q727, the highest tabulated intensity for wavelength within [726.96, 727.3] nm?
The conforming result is 41.74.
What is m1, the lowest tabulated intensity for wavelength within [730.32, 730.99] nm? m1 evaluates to 40.47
